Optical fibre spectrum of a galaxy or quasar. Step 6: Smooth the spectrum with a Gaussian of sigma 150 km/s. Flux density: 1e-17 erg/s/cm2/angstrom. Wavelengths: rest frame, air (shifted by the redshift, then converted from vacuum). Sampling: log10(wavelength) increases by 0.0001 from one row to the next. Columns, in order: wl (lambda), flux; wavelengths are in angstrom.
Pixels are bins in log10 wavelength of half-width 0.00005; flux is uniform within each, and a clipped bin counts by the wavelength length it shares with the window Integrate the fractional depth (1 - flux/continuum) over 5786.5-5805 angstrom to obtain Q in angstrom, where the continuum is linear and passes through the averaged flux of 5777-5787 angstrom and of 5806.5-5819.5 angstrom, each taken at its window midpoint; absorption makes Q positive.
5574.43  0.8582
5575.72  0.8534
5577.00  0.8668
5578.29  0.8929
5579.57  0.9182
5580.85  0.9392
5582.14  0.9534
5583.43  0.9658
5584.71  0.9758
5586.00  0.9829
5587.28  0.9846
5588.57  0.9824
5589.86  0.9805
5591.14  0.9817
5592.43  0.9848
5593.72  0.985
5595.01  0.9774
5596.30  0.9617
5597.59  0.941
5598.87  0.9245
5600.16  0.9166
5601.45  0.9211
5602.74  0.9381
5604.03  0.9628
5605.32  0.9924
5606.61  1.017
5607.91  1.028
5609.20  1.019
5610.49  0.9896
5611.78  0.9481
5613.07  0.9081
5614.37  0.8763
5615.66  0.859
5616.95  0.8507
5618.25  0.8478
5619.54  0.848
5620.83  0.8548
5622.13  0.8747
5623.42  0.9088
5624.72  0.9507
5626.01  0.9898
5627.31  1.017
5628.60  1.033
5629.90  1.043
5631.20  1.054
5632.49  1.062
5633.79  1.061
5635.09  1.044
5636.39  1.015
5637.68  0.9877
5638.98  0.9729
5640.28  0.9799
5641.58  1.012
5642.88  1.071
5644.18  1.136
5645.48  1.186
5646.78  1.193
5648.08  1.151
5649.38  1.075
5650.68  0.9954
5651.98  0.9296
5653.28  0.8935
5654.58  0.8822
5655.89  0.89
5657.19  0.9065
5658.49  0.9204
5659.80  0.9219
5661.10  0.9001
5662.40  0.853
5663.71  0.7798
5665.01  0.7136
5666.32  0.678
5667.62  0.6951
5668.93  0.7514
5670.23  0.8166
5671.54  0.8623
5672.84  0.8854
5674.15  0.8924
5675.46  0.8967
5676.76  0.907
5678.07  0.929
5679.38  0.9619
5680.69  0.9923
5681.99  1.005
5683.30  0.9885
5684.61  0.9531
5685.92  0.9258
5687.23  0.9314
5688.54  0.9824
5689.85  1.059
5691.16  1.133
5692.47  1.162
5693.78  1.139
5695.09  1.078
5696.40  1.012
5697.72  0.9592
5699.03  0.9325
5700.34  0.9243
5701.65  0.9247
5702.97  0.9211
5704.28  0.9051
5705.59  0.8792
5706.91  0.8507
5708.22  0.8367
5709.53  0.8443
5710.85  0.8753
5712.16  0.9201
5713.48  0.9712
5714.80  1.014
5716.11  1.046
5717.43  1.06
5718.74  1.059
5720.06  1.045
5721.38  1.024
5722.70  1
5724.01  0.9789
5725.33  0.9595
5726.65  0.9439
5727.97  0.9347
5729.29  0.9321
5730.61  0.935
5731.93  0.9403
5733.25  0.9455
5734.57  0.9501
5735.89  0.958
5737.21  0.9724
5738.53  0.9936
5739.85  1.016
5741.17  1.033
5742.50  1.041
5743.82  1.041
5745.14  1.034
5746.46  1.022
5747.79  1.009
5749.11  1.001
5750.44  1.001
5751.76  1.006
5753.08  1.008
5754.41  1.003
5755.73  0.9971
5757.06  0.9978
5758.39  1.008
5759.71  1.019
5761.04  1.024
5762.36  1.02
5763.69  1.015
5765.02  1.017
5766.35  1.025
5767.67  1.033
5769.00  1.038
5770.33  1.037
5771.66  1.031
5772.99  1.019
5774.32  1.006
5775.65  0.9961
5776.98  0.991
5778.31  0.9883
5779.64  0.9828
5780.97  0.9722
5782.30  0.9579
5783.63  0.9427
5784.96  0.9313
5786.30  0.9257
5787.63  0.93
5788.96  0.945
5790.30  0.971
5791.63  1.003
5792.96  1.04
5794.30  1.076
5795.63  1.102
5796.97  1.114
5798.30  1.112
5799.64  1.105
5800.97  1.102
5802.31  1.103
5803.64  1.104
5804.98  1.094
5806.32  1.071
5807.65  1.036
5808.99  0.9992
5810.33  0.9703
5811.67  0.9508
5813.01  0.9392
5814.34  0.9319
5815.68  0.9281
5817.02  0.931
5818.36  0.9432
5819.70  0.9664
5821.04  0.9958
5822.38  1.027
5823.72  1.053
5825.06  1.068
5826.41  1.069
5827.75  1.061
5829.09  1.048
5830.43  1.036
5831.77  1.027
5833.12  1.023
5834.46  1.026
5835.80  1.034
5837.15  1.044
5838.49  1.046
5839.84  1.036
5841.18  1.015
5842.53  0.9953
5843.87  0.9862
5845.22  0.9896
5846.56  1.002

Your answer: -1.76 angstrom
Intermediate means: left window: 0.959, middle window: 1.05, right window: 0.964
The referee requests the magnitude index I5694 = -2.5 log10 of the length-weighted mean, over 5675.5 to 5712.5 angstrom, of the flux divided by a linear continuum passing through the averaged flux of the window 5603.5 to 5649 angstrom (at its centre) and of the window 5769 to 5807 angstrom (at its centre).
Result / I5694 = 0.05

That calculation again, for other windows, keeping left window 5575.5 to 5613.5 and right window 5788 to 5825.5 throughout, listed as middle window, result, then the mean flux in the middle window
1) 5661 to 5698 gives 0.07 mag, 0.926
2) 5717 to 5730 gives 0.01 mag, 0.992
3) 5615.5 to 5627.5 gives 0.08 mag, 0.897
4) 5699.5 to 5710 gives 0.12 mag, 0.888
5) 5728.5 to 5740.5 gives 0.05 mag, 0.96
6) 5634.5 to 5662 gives -0.03 mag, 1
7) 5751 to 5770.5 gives -0.01 mag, 1.02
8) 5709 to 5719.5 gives 0.02 mag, 0.976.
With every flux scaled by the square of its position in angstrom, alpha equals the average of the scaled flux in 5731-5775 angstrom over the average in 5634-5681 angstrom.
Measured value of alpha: 1.1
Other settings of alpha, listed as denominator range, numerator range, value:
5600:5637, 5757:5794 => 1.10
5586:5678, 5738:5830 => 1.13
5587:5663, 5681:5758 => 1.04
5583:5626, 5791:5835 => 1.18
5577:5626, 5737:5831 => 1.15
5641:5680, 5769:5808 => 1.16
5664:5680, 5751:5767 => 1.25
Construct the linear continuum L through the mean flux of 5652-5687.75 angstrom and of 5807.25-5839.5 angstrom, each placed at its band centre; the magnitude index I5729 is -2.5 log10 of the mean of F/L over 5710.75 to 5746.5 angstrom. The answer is -0.07 mag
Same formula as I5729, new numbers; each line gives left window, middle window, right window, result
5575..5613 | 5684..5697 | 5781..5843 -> -0.06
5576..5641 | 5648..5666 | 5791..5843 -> 0.08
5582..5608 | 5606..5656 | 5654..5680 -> -0.09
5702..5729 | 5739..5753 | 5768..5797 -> -0.05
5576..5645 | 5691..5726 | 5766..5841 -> 0.02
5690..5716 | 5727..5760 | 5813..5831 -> -0.01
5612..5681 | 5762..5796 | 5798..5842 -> 0.01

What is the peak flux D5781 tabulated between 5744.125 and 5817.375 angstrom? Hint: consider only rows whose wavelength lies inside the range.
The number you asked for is 1.114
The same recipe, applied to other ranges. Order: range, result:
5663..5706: 1.162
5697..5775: 1.06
